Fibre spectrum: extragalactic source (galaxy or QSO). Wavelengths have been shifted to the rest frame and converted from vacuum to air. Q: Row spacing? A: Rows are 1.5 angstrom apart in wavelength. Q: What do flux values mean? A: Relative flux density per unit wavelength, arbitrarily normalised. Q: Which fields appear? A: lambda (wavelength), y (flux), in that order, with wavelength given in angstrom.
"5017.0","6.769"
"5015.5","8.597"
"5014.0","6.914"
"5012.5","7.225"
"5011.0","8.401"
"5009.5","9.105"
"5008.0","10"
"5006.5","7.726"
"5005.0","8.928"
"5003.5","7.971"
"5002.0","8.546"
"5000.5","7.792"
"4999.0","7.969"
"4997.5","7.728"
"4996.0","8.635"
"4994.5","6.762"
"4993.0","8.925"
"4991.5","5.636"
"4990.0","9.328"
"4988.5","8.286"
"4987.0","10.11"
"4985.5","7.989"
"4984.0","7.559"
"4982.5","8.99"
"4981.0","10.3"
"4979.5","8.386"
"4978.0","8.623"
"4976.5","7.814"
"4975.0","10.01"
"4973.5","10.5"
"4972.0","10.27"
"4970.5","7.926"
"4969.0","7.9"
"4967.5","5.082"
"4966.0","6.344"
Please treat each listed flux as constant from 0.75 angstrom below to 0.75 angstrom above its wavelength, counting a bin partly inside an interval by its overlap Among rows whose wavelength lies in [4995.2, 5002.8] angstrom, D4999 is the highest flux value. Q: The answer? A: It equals 8.635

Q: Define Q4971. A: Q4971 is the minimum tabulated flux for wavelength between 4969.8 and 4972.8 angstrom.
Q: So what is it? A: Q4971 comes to 7.926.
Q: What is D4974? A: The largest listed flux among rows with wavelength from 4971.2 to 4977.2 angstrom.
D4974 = 10.5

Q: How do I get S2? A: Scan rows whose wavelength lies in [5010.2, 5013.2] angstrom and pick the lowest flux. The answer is 7.225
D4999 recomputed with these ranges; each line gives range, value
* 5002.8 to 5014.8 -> 10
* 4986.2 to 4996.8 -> 10.11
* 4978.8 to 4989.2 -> 10.3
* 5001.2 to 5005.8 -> 8.928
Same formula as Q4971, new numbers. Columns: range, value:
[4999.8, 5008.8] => 7.726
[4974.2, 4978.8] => 7.814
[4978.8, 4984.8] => 7.559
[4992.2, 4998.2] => 6.762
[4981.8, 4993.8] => 5.636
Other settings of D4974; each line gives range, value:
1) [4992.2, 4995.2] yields 8.925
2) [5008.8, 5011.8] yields 9.105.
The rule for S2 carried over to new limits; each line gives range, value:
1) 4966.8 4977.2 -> 5.082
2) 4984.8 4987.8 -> 7.989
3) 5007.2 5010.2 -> 9.105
